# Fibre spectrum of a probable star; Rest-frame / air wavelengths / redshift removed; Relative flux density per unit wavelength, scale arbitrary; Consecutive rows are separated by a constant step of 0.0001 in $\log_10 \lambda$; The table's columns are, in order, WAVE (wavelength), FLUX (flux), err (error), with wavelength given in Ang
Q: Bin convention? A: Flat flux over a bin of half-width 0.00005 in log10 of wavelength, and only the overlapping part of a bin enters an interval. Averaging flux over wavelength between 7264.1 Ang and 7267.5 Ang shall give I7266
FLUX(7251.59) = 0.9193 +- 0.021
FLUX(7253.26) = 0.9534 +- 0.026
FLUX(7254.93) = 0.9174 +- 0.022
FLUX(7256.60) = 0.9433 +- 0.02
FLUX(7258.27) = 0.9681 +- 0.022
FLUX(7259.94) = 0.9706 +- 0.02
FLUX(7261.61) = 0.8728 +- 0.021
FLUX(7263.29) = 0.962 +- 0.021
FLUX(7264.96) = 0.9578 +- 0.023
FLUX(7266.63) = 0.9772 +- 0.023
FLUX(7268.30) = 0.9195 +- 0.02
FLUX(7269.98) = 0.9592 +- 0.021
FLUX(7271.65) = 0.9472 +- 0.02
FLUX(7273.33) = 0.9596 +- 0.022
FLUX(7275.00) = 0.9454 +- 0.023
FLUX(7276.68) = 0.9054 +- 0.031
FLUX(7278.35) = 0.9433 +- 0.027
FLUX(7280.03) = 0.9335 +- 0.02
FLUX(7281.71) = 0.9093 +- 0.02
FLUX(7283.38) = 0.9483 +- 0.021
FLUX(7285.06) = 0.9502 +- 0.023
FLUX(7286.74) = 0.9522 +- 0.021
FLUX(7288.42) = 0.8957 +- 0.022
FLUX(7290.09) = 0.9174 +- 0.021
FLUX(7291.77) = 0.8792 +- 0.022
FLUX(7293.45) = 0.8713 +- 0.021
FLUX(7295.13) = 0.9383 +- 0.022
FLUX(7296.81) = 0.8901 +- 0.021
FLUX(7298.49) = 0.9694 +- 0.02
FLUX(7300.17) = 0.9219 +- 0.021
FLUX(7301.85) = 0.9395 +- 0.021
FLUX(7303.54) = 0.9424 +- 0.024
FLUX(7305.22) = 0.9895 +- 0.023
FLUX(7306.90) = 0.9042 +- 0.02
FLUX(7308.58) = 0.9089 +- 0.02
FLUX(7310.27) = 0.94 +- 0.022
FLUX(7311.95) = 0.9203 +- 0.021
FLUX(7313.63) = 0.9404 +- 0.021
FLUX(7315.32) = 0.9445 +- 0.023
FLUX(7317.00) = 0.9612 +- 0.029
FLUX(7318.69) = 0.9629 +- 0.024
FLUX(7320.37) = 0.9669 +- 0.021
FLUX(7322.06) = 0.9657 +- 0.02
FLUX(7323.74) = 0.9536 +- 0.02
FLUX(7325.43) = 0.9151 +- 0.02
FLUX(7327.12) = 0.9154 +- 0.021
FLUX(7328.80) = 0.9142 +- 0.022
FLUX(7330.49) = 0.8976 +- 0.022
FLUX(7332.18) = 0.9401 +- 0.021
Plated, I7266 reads 0.97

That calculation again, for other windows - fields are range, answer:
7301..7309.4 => 0.937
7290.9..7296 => 0.896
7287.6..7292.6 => 0.899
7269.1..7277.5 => 0.943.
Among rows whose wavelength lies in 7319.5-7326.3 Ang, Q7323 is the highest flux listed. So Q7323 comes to 0.9669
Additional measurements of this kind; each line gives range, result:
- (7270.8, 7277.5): 0.9596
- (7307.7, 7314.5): 0.9404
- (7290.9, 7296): 0.9383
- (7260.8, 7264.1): 0.962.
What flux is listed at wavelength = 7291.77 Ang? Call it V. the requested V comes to 0.8792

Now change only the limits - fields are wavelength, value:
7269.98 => 0.9592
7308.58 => 0.9089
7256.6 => 0.9433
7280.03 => 0.9335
